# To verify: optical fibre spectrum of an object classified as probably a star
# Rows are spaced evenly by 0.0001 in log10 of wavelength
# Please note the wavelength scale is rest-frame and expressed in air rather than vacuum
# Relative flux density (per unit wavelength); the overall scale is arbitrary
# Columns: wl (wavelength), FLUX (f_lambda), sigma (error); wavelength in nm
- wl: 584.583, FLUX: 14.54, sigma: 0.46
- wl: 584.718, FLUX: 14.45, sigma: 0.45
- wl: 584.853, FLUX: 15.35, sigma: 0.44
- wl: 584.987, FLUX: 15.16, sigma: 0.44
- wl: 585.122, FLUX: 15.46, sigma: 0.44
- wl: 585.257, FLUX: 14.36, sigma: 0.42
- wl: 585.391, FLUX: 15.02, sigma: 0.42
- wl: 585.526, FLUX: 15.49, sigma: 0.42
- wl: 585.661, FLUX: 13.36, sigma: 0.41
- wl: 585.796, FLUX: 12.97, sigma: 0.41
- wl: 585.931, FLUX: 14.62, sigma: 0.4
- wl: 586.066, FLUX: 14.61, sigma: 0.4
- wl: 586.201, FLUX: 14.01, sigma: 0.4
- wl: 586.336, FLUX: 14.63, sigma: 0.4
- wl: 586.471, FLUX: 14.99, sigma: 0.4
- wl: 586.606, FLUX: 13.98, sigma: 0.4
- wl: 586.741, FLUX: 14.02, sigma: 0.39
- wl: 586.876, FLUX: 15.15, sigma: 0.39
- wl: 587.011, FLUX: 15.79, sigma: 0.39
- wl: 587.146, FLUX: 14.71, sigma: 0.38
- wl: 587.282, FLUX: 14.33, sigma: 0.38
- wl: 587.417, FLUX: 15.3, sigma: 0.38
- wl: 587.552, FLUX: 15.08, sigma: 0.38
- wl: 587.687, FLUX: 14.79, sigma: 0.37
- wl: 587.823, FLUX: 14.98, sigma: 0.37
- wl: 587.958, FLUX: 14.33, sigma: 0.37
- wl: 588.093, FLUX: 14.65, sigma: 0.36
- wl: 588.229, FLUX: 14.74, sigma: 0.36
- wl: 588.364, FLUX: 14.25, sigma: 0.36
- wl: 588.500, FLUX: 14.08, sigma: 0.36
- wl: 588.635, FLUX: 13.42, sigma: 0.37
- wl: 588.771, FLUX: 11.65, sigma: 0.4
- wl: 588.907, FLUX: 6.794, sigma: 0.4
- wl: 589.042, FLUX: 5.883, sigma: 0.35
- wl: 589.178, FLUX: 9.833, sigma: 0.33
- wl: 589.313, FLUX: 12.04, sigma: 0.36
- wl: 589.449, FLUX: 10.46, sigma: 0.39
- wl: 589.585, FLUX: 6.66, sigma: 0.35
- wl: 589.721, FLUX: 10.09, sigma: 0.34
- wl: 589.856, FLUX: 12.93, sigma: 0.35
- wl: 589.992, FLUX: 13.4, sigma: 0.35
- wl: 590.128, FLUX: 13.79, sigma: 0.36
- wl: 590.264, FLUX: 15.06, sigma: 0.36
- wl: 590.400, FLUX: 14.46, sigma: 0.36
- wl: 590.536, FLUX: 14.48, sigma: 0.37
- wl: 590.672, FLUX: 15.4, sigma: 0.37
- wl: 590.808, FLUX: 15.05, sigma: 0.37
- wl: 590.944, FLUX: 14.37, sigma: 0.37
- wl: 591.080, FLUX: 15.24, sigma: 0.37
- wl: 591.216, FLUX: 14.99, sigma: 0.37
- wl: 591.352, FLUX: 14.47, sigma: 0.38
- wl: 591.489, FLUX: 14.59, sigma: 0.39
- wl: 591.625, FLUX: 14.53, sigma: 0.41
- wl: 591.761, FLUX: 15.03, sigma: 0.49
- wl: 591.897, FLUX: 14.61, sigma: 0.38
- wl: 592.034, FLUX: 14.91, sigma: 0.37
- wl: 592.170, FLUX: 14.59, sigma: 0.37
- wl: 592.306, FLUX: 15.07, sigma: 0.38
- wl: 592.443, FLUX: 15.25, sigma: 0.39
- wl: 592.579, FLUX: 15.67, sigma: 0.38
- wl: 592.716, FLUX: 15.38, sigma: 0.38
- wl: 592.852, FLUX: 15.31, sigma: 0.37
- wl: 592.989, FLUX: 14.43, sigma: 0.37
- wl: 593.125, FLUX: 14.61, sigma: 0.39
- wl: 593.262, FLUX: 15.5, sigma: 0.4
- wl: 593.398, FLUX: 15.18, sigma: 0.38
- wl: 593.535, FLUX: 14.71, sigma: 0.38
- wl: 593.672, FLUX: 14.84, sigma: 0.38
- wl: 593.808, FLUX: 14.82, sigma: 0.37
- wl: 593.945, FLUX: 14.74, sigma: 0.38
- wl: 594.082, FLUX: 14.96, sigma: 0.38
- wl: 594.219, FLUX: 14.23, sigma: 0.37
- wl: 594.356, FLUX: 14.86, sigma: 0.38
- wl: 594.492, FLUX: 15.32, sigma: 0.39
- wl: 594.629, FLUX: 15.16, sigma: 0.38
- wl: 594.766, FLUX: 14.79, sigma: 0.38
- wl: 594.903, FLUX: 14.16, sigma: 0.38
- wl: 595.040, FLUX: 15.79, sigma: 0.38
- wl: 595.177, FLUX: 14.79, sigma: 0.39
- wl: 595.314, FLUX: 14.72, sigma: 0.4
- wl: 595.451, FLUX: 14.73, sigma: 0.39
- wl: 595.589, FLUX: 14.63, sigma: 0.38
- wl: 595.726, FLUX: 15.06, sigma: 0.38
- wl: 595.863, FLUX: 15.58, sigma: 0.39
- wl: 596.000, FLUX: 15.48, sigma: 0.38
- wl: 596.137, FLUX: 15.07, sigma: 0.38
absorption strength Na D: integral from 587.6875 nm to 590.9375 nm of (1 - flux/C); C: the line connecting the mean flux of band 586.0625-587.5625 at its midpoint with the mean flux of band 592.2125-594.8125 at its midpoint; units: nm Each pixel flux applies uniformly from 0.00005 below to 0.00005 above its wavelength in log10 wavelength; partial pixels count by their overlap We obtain 0.48 nm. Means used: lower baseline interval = 14.7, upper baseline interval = 15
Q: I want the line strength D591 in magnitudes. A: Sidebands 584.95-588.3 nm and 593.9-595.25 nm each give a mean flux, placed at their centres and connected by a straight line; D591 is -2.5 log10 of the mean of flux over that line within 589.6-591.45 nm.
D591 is 0.06 mag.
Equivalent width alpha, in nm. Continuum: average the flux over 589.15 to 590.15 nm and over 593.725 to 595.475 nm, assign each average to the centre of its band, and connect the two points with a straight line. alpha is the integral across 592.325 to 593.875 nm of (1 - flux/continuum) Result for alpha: -0.15 nm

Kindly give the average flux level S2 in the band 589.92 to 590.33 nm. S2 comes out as 14.1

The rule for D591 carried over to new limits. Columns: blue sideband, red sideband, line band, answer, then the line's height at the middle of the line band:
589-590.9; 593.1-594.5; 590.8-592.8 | -0.109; 13.5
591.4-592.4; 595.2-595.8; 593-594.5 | -0.007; 14.8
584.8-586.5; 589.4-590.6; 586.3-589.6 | 0.028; 13.4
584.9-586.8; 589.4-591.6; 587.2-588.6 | -0.043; 14.1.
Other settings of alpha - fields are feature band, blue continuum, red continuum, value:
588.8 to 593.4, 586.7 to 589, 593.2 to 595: 0.30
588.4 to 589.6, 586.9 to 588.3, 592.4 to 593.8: 0.37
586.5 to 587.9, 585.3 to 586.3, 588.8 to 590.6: -0.17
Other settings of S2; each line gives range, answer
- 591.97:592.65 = 15.1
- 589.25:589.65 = 9.7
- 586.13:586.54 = 14.5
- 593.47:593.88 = 14.8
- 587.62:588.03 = 14.7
